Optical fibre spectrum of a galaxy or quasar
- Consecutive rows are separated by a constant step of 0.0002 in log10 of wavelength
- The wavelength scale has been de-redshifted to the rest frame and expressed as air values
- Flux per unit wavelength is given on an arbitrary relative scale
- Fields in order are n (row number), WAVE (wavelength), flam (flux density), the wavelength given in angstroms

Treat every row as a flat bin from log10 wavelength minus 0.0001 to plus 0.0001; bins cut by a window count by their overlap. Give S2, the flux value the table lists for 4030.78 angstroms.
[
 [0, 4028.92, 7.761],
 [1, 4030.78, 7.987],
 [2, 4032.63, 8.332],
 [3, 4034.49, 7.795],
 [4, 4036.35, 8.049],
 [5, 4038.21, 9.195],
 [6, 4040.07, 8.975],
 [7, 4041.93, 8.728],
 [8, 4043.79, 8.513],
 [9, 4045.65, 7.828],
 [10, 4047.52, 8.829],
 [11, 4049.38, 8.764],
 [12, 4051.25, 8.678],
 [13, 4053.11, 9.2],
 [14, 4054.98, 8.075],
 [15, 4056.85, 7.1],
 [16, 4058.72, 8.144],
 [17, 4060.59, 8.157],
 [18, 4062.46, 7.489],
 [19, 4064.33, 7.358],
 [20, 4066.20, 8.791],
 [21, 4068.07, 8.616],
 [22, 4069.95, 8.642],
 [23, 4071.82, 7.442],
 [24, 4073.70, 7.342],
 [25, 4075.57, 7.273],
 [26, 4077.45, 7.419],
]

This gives 7.987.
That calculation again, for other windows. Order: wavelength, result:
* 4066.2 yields 8.791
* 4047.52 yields 8.829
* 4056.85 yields 7.1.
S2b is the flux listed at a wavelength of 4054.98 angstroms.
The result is 8.075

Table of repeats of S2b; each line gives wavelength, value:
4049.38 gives 8.764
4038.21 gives 9.195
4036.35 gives 8.049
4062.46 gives 7.489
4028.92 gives 7.761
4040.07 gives 8.975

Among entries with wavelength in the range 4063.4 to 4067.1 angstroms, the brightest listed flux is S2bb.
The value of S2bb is 8.791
